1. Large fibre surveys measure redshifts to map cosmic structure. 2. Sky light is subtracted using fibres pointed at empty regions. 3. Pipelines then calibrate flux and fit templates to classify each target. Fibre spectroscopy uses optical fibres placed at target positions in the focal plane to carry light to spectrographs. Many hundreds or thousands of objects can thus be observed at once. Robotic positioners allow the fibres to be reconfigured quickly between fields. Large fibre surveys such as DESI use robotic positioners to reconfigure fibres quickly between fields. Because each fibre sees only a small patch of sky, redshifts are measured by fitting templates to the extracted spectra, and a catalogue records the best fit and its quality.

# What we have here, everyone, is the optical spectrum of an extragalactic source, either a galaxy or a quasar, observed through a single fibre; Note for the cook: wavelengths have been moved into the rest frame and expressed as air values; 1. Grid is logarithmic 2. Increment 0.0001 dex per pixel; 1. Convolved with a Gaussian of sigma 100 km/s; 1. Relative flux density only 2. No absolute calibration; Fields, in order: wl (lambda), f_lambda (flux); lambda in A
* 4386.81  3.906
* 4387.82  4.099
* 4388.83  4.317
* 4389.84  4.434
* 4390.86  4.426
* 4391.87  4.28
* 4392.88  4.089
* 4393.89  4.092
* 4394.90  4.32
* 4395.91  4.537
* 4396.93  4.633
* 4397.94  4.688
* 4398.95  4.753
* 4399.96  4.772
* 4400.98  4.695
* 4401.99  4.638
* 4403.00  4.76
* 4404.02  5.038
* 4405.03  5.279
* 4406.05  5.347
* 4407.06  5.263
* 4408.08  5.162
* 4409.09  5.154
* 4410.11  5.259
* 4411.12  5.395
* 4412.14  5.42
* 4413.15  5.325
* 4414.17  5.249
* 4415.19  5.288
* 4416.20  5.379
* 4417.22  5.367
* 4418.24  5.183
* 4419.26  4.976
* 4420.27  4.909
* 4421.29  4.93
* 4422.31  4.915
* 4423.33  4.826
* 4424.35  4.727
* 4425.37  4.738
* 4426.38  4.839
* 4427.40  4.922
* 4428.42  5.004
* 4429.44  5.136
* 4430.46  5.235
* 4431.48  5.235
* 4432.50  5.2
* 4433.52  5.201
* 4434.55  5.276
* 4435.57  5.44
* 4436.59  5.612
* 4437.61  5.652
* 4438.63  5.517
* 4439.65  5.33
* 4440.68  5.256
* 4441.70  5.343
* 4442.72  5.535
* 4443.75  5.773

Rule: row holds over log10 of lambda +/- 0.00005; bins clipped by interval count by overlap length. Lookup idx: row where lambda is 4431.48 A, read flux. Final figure 5.235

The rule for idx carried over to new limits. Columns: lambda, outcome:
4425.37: 4.738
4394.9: 4.32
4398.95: 4.753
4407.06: 5.263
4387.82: 4.099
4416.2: 5.379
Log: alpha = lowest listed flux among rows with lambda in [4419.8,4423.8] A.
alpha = 4.826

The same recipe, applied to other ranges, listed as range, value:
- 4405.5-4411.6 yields 5.154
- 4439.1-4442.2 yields 5.256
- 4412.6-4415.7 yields 5.249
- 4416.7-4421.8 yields 4.909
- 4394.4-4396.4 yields 4.32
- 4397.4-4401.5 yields 4.688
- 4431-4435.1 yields 5.2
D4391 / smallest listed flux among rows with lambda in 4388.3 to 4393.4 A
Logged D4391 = 4.089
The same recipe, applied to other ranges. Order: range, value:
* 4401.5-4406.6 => 4.638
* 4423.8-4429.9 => 4.727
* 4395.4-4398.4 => 4.537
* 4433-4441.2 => 5.201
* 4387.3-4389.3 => 4.099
